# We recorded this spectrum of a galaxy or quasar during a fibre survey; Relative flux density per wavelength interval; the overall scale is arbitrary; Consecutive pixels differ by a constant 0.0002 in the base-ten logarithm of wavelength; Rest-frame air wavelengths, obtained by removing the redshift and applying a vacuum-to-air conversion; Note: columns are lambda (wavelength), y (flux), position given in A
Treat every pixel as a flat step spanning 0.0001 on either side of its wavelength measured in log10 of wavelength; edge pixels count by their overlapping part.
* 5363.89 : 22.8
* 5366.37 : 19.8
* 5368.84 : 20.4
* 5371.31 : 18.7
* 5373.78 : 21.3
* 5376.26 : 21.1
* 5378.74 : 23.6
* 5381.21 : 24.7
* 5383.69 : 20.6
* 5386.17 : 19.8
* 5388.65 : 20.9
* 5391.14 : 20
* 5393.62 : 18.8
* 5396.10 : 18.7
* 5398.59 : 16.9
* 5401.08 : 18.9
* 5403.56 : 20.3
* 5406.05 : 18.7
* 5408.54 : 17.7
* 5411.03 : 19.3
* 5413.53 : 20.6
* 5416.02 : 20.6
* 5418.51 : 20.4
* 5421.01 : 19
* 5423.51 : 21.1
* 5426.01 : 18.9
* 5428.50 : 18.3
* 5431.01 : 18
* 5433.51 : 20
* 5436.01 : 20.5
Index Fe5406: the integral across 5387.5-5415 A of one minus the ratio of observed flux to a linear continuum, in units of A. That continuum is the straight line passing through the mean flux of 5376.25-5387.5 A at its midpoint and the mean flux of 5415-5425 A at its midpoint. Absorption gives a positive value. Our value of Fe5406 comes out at 2.5 A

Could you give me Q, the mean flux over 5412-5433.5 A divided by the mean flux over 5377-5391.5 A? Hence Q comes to 0.91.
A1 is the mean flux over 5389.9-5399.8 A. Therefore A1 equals 18.6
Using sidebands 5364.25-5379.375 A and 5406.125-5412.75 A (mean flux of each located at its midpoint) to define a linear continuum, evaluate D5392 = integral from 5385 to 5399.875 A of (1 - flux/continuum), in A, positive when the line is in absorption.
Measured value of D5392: 0.4 A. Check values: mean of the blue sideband 20.8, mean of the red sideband 18.7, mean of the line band 19.2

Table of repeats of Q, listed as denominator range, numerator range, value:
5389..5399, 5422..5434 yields 1.01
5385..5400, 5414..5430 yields 1.03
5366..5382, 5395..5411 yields 0.87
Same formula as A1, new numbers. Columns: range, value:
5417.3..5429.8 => 19.5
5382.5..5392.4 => 20.3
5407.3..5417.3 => 19.6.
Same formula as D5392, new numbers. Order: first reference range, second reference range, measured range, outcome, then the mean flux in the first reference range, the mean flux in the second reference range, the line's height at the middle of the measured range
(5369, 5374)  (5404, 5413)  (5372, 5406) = -1.65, 19.9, 18.9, 19.4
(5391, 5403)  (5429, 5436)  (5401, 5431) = -0.82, 18.6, 19.2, 18.9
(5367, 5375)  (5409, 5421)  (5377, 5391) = -1.16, 20.1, 19.9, 20.1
